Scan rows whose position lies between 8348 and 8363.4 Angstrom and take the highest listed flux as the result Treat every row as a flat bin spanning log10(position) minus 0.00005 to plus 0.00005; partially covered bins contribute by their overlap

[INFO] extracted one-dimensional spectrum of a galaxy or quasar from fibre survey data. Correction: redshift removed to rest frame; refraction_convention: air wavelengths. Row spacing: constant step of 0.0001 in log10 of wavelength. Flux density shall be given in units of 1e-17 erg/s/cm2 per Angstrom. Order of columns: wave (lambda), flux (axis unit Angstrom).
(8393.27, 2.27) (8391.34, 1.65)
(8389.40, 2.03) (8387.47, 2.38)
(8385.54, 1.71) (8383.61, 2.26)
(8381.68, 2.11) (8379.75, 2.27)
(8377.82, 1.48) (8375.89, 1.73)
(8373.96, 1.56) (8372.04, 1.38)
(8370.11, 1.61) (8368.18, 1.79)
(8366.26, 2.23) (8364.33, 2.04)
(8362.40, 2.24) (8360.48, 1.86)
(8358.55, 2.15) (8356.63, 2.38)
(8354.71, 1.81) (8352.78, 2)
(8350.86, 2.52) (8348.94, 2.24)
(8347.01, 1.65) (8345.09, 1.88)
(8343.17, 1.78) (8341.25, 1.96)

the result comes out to 2.52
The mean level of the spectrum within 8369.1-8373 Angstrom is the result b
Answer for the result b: 1.5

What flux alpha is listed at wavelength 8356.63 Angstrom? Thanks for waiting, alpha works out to 2.38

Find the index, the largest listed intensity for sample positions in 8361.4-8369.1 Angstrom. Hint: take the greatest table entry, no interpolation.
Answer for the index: 2.24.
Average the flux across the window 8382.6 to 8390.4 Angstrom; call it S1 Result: 2.09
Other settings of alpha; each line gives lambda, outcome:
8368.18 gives 1.79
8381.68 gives 2.11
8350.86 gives 2.52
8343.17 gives 1.78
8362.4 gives 2.24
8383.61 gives 2.26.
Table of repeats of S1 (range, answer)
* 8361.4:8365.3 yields 2.14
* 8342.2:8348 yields 1.77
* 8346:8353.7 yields 2.1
